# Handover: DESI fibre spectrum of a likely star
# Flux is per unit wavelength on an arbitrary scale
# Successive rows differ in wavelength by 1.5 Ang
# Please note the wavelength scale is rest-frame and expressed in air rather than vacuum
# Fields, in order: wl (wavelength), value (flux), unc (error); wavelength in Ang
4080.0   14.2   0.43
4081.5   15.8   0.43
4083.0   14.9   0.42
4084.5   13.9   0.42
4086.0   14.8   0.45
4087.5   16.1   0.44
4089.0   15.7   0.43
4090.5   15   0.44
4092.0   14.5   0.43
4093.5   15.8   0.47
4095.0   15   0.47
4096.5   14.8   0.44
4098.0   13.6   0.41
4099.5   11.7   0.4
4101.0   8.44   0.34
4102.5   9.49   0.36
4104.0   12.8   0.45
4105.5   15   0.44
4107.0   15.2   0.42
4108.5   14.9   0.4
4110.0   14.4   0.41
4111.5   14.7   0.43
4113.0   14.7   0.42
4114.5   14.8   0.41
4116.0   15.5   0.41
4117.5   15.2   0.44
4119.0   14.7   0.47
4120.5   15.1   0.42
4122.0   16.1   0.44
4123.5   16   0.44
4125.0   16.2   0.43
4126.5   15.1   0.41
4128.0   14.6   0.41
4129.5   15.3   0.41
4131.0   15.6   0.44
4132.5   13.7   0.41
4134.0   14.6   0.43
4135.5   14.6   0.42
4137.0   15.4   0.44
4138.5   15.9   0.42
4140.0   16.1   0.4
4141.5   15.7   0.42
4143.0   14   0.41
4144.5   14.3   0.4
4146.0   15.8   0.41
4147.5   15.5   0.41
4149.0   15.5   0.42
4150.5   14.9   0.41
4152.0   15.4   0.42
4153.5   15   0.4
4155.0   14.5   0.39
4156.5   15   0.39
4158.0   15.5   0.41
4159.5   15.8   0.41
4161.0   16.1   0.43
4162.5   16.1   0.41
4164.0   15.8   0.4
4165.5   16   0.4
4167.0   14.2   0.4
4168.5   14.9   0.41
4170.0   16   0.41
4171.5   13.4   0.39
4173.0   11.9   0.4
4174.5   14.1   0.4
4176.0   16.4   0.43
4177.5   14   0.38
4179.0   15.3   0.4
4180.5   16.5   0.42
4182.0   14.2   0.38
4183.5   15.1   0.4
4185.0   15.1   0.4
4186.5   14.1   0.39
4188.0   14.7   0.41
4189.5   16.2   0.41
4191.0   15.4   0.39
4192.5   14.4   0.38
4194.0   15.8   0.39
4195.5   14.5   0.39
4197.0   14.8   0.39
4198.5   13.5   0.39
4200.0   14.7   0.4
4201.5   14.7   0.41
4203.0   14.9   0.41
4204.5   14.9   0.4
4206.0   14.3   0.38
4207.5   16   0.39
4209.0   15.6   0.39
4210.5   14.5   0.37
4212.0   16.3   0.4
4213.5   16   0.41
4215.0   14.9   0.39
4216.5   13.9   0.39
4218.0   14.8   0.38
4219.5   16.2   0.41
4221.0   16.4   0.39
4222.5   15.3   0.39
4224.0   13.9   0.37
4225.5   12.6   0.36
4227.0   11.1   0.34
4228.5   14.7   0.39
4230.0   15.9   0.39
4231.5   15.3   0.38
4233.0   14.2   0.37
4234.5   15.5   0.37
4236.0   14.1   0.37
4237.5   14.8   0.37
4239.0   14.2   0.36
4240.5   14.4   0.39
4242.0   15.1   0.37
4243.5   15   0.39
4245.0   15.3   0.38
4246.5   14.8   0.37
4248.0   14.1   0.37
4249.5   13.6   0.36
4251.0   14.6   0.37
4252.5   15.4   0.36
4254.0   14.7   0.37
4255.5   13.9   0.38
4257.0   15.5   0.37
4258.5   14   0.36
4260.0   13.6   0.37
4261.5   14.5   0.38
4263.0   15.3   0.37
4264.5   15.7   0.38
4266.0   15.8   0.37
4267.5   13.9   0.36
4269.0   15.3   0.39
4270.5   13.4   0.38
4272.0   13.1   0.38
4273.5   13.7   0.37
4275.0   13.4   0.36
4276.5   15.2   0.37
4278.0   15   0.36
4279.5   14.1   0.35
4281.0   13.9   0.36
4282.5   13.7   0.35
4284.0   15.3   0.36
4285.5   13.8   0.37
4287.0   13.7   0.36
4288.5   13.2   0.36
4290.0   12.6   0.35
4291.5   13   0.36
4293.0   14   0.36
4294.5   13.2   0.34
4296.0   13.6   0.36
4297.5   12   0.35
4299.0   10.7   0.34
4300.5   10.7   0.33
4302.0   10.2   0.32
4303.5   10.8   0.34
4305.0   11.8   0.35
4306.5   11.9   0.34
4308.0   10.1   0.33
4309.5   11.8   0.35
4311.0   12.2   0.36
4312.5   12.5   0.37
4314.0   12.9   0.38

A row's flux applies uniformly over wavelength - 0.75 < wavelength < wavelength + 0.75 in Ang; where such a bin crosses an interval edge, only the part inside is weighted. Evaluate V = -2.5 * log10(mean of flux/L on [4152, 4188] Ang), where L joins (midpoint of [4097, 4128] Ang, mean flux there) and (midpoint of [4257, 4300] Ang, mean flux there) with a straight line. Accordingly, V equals -0.07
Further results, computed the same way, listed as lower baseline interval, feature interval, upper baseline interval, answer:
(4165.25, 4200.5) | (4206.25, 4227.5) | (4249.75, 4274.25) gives -0.01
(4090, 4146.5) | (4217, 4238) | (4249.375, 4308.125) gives -0.05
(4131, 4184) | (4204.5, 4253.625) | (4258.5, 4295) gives -0.02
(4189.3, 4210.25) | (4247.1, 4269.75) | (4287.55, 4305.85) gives -0.11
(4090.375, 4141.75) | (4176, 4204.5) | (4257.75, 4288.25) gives -0.04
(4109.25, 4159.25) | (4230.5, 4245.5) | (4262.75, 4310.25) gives -0.07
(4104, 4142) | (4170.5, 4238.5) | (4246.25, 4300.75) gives -0.02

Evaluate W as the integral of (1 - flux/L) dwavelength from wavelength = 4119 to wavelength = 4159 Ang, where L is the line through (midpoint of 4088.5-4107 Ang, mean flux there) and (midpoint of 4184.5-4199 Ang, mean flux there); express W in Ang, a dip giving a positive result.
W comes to -3.1 Ang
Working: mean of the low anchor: 13.5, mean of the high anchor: 14.9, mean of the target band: 15.2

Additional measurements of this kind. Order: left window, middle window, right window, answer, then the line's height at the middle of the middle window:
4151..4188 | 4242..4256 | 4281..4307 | -1.2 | 13.5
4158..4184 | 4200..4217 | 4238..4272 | -0.3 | 14.9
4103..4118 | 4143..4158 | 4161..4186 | -0.2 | 14.8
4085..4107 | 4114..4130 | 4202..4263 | -1.5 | 14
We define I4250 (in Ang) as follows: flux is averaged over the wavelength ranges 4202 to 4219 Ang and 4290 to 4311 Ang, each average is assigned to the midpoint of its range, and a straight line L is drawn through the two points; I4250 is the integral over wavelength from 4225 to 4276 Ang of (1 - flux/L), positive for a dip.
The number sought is -2.9 Ang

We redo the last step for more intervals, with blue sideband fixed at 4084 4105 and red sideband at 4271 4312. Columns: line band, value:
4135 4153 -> -2.4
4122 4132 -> -1.4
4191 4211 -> -2.4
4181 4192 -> -1.4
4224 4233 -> -0.6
